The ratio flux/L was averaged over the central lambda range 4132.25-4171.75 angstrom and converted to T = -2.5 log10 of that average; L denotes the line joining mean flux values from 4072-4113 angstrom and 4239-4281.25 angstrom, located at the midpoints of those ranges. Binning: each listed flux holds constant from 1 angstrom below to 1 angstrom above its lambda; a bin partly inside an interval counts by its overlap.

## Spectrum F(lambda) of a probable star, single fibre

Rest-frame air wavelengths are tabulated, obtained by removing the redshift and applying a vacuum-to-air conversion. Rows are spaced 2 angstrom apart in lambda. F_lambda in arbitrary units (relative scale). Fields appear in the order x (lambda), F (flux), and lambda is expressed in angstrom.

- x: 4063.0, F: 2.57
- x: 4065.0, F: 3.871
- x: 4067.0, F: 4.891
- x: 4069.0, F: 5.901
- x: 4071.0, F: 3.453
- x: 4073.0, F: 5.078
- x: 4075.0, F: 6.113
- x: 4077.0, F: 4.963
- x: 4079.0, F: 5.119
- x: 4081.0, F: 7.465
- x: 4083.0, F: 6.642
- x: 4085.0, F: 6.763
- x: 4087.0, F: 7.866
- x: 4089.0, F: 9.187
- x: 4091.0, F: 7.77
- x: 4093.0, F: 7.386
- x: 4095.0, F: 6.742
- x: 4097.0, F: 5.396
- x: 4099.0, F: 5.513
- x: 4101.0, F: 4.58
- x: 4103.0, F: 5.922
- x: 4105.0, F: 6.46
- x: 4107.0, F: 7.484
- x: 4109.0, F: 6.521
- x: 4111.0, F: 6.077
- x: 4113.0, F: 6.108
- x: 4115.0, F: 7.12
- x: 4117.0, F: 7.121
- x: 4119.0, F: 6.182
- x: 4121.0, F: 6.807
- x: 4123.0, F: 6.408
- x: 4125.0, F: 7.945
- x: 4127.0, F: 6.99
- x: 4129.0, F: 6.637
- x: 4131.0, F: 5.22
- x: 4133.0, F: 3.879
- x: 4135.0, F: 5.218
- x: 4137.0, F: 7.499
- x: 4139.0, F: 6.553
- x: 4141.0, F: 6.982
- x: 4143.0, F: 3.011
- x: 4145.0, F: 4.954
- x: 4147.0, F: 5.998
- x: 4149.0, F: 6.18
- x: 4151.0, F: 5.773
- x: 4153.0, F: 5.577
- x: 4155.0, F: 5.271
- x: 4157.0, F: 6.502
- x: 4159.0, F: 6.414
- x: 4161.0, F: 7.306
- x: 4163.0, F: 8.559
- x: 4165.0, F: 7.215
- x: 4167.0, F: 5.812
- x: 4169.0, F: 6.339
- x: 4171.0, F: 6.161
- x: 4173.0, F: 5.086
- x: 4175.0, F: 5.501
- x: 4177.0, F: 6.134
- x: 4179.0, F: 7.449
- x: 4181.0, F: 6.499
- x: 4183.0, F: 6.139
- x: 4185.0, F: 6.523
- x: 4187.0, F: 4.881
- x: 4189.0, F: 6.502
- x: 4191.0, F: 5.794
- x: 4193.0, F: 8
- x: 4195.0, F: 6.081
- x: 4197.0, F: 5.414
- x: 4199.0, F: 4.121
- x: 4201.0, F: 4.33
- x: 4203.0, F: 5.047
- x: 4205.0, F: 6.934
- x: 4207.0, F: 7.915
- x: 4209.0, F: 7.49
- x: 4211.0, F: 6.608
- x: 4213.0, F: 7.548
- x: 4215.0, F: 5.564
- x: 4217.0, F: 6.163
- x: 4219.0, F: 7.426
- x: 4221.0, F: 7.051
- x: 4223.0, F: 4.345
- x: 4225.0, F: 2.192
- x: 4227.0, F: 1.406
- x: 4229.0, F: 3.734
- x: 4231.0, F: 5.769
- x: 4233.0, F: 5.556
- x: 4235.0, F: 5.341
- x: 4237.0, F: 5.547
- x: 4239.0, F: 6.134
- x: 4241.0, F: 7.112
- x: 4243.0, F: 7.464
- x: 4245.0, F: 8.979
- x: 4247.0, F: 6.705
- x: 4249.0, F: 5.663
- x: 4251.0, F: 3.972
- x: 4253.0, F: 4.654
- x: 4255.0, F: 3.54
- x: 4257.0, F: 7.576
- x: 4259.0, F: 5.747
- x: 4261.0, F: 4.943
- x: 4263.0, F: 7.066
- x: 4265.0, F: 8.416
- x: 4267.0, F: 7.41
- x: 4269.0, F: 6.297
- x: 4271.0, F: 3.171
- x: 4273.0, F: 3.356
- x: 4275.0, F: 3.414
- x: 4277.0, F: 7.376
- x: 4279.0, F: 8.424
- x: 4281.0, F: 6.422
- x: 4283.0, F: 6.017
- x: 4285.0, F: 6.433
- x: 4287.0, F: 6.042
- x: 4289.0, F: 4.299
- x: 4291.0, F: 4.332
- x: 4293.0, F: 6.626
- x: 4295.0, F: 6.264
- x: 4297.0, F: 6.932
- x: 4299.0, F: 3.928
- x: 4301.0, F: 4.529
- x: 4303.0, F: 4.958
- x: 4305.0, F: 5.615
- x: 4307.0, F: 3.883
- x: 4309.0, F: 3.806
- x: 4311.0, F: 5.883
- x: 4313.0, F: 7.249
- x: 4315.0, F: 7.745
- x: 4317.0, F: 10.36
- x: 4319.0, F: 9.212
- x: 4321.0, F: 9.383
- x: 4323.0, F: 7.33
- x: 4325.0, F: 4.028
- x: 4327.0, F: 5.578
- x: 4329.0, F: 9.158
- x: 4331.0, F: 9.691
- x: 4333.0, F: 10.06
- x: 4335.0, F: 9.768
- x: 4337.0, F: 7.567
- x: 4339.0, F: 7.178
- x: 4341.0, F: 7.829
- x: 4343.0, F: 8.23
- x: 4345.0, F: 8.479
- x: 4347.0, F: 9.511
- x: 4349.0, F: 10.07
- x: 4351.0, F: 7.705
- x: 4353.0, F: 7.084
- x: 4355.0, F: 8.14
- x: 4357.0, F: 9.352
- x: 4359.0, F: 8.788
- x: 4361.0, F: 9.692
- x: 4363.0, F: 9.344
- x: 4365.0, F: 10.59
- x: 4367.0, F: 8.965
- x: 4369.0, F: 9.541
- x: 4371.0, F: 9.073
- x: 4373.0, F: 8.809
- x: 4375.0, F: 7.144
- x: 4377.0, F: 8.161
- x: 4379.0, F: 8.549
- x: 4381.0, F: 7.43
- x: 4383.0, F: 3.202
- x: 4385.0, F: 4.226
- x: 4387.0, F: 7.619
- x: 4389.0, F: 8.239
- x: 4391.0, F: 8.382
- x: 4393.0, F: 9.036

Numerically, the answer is 0.04 mag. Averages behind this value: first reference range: 6.44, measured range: 6.07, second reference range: 6.08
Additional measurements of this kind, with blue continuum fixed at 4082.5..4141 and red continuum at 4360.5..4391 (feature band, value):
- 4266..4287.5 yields 0.267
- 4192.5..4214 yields 0.129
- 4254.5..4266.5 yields 0.160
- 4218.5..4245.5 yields 0.302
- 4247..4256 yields 0.481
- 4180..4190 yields 0.142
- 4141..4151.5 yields 0.257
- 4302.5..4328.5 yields 0.163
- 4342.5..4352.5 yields -0.115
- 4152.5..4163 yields 0.057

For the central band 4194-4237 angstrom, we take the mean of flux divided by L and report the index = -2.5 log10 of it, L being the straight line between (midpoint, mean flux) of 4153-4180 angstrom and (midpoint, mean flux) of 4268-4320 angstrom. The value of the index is 0.13 mag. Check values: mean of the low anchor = 6.41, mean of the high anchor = 5.87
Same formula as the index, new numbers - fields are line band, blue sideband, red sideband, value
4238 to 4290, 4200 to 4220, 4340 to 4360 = 0.203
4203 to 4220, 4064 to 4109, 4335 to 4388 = 0.035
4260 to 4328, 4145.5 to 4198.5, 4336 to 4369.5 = 0.285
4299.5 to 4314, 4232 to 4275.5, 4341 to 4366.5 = 0.416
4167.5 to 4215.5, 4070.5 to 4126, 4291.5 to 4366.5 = 0.125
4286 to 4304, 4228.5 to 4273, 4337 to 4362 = 0.305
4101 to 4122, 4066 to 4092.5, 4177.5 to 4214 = -0.036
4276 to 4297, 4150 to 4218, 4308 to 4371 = 0.212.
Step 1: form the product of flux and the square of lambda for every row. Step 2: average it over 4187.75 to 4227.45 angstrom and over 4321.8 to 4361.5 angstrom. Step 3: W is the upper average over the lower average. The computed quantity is 1.5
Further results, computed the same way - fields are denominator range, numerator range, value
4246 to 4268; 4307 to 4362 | 1.39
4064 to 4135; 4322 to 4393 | 1.48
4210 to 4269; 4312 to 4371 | 1.53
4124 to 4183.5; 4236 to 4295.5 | 1.02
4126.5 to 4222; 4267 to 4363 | 1.21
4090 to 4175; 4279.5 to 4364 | 1.27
